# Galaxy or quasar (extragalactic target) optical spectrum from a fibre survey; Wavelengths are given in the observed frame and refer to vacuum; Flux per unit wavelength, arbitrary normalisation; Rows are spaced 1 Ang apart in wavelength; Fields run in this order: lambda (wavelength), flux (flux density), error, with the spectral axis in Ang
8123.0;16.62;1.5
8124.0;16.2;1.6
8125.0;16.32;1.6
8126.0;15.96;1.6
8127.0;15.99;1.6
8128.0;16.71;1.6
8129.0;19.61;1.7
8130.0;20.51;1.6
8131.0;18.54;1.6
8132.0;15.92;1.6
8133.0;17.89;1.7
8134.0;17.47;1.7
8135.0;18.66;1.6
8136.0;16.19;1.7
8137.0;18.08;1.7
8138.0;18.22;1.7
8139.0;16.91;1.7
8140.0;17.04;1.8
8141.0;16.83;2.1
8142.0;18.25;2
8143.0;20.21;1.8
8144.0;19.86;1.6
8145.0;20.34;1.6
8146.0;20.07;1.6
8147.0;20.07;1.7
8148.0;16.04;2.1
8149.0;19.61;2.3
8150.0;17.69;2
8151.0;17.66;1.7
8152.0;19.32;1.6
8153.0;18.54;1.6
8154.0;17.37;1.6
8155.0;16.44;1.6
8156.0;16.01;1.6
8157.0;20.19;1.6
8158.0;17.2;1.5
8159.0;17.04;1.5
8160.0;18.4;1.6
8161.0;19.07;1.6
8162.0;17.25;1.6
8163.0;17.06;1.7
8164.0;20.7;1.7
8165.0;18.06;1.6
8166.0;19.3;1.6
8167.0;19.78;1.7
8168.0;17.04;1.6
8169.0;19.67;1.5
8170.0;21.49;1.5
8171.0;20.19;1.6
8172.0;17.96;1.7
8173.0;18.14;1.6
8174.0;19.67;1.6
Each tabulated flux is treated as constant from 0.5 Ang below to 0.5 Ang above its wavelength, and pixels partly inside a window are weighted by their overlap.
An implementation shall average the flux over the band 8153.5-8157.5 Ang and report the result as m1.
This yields 17.5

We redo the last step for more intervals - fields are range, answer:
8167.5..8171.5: 19.6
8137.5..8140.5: 17.4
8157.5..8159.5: 17.1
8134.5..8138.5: 17.8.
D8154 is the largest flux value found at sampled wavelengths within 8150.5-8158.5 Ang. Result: 20.19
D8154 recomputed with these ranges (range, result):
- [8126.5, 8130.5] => 20.51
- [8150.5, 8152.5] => 19.32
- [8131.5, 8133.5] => 17.89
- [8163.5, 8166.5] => 20.7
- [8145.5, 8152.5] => 20.07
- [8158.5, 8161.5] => 19.07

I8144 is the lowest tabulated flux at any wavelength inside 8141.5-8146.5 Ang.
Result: 18.25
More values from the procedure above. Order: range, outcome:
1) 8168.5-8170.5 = 19.67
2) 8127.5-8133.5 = 15.92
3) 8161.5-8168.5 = 17.04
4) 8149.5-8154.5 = 17.37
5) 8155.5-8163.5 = 16.01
